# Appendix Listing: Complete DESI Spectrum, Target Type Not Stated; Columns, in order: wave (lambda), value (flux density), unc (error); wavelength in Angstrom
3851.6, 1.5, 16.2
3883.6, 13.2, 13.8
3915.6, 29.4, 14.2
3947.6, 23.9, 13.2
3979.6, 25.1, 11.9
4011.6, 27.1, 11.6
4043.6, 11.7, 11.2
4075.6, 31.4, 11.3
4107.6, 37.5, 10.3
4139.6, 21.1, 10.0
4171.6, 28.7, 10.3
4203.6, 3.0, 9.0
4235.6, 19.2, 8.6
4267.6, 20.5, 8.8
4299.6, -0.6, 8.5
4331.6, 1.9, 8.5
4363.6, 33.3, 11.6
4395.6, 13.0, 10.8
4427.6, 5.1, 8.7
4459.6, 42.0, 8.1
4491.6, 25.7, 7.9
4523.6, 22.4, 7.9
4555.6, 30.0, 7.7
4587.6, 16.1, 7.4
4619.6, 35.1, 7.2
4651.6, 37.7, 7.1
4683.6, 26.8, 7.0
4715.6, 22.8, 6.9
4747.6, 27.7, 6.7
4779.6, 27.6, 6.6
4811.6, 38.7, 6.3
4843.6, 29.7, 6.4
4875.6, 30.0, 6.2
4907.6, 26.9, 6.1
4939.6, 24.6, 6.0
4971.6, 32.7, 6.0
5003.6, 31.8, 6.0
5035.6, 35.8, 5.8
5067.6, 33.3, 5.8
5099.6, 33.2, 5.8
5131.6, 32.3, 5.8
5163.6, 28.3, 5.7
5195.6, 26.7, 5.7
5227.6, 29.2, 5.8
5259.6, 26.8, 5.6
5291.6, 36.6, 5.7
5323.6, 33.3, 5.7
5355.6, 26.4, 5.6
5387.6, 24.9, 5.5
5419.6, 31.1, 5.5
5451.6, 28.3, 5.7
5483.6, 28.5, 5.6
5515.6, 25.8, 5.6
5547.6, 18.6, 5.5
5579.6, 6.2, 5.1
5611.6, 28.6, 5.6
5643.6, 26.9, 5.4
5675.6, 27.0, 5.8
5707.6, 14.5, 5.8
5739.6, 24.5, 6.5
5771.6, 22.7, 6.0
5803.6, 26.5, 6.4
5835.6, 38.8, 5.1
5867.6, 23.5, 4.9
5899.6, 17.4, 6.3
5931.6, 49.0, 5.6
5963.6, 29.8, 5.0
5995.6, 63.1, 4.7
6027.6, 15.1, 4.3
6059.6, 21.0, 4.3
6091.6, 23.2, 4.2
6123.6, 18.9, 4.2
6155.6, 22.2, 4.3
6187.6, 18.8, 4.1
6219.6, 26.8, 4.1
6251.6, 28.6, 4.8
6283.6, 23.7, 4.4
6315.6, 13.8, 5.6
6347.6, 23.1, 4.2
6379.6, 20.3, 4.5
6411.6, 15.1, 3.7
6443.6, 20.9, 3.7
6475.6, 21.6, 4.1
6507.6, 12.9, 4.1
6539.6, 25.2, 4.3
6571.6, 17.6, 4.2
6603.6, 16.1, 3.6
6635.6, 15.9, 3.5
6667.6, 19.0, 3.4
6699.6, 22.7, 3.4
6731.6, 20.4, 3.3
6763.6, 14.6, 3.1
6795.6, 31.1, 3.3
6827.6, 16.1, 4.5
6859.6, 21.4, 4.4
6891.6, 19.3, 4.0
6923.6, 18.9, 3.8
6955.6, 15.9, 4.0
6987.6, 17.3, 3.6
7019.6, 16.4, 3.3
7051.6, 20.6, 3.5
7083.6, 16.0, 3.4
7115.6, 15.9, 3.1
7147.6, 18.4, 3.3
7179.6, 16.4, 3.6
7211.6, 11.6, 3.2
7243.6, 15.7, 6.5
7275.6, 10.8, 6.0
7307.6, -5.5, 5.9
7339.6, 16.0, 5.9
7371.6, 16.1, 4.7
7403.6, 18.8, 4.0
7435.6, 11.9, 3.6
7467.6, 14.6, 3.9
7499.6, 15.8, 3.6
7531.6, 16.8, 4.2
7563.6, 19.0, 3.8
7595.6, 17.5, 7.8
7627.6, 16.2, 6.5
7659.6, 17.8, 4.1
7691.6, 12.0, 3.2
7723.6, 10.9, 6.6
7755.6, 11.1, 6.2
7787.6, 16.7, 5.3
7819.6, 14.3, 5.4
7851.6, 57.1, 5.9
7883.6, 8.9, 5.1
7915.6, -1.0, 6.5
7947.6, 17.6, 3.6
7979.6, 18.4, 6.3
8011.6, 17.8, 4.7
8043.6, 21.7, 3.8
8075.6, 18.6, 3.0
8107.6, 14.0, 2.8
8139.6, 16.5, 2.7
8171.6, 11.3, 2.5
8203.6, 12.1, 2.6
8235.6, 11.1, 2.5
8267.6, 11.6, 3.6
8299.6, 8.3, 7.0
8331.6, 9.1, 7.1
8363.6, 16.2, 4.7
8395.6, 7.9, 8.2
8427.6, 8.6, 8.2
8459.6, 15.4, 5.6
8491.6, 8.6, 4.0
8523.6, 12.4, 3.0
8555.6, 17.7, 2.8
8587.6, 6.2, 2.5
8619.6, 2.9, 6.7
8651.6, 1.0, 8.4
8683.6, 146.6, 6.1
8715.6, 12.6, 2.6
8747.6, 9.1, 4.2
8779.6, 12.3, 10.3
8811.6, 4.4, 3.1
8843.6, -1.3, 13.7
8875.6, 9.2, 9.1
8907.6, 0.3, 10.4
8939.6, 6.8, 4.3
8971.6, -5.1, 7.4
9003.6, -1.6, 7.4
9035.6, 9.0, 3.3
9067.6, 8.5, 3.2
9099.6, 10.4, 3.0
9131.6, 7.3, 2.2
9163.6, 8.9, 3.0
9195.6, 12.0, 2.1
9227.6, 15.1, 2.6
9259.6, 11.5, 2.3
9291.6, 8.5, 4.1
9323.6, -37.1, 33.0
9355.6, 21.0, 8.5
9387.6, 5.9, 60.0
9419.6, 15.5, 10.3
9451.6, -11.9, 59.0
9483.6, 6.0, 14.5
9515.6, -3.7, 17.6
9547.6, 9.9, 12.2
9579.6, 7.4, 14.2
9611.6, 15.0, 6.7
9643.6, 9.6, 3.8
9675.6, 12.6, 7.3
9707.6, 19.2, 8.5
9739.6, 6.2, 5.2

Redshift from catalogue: 0.20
